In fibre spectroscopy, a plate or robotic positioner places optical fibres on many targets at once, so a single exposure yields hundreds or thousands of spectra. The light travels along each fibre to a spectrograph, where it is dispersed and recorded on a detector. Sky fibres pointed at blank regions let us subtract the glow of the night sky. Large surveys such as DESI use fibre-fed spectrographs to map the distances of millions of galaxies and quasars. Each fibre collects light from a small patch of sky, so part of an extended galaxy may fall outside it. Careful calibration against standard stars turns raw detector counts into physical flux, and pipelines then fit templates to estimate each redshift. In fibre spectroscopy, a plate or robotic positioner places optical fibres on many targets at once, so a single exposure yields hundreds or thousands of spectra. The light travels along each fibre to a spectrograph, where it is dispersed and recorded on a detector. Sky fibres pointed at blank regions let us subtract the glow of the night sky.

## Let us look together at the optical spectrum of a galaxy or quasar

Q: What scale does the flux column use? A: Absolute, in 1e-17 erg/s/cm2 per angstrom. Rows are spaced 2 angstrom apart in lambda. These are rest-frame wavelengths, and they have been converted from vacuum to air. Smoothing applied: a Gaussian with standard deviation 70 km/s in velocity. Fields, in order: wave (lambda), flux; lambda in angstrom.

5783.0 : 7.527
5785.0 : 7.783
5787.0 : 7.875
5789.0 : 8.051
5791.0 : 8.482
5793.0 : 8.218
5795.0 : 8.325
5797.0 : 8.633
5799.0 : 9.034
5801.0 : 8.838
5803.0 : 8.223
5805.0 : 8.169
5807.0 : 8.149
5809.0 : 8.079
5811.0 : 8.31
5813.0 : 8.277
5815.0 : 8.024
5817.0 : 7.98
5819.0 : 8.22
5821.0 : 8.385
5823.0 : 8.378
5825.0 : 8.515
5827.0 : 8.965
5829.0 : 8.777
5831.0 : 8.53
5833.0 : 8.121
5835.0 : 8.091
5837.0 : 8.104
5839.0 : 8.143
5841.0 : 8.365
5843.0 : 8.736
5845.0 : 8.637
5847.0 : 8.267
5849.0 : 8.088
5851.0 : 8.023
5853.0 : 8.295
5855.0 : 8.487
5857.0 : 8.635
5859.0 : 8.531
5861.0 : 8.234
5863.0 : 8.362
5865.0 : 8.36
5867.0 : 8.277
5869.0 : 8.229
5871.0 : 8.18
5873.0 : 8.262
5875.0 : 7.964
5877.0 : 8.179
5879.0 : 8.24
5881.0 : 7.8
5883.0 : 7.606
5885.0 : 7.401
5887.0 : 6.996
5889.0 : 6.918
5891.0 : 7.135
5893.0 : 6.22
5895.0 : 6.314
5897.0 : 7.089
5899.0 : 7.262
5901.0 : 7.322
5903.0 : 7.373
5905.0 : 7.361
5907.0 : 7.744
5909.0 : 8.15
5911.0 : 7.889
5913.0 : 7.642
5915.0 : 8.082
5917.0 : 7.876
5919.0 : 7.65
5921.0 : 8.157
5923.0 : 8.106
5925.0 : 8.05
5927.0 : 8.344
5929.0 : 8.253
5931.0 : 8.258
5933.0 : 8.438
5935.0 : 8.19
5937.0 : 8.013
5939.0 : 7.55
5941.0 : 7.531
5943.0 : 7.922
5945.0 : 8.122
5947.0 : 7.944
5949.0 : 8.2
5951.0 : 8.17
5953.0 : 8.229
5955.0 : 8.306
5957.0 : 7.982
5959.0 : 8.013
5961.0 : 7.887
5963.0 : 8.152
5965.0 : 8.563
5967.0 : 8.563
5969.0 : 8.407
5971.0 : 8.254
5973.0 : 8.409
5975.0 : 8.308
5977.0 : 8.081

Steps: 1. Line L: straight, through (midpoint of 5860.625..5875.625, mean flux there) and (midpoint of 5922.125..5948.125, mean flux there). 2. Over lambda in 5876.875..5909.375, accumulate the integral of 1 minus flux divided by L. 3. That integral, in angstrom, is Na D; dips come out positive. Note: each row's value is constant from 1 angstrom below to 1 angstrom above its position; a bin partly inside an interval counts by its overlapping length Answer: 3.38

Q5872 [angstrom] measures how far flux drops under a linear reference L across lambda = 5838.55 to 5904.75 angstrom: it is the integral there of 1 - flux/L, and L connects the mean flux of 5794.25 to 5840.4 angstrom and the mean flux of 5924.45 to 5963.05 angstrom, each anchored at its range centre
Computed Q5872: 3.0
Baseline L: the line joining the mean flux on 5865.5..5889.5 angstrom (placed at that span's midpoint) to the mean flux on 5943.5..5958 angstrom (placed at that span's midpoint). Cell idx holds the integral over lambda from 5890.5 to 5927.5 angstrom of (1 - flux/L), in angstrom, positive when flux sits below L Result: 1.9 angstrom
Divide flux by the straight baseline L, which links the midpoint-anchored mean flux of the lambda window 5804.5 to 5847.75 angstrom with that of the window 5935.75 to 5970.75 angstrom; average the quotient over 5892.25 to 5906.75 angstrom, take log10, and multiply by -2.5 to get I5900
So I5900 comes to 0.16 mag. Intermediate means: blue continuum 8.33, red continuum 8.1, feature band 7.04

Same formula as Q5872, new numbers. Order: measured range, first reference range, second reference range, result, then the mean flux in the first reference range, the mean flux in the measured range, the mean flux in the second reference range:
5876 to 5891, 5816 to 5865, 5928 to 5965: 1.26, 8.37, 7.56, 8.08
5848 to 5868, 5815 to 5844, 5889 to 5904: -1.46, 8.37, 8.33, 6.96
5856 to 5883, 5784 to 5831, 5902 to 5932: -0.40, 8.34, 8.23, 7.93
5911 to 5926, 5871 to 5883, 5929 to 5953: 0.22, 8.06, 7.93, 8.05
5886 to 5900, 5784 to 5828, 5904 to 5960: 2.17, 8.31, 6.85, 8.01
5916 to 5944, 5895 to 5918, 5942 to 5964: -0.72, 7.56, 8.02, 8.08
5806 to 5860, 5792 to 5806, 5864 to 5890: -0.76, 8.49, 8.34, 7.88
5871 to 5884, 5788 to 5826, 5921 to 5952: 0.27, 8.33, 8.02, 8.08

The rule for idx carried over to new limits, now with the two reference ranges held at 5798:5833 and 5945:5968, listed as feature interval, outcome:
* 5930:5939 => 0.1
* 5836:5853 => 0.1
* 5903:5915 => 0.7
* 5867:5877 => 0.2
